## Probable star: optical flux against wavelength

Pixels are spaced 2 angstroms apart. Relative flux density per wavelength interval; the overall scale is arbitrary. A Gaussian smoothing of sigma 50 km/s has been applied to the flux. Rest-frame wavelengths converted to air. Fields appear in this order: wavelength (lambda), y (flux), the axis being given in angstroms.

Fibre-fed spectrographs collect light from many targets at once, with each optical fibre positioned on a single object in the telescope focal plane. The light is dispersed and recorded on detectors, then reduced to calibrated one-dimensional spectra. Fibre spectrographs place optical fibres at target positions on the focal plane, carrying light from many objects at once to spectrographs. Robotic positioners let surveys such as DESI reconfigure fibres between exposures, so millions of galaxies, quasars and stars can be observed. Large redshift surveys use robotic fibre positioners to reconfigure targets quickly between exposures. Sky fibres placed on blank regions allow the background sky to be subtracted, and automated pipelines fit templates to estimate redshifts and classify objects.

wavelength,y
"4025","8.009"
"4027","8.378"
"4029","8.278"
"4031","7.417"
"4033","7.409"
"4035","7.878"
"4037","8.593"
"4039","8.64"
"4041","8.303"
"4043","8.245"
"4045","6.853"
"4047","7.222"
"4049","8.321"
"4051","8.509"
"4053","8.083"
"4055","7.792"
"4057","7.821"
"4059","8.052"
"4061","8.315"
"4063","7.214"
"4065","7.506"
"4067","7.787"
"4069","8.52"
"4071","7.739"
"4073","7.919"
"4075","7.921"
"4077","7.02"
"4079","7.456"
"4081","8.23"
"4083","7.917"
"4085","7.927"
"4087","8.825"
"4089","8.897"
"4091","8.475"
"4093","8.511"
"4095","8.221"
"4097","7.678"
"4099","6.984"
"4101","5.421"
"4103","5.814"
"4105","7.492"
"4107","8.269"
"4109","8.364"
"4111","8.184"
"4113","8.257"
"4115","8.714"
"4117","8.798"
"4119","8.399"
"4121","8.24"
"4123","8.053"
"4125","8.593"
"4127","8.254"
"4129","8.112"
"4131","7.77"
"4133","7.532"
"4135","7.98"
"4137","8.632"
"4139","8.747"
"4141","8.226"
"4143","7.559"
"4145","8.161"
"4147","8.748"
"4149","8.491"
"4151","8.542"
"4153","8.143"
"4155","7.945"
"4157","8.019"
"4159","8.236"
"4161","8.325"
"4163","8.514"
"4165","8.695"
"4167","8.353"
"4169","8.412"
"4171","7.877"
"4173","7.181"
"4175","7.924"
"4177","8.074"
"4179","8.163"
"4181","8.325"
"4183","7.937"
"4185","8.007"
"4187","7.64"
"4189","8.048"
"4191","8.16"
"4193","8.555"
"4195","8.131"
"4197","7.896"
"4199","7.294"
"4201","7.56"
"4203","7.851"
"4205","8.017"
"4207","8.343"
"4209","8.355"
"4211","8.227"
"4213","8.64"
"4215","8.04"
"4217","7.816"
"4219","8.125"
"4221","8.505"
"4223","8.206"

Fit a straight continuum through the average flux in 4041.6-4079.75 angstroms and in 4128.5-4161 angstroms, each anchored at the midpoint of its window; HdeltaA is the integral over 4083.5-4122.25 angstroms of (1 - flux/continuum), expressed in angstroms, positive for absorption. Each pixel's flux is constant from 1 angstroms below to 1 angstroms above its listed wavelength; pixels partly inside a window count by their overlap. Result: 0.1 angstroms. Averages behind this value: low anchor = 7.81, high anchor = 8.18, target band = 7.97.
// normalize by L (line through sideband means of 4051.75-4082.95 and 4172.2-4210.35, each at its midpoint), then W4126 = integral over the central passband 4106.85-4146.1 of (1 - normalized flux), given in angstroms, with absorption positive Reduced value -1.7 angstroms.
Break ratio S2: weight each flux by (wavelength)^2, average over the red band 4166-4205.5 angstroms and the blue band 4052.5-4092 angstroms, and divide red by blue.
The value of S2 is 1.06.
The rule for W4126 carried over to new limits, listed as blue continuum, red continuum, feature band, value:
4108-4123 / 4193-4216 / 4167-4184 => 0.3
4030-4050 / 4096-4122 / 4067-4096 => -1.1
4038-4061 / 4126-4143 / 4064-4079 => 0.5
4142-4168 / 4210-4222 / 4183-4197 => 0.3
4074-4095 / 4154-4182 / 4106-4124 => -0.5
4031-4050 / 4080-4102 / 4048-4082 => 0.1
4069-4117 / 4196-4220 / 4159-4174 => -0.4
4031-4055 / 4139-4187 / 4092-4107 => 1.5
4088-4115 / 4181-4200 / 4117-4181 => -2.6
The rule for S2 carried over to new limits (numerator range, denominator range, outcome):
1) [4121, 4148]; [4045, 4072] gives 1.08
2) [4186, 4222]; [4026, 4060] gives 1.09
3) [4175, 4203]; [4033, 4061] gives 1.07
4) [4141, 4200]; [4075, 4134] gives 1.05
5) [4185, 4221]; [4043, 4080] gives 1.11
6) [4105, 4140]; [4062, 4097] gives 1.06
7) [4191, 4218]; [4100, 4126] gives 1.07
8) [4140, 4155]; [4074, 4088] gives 1.08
